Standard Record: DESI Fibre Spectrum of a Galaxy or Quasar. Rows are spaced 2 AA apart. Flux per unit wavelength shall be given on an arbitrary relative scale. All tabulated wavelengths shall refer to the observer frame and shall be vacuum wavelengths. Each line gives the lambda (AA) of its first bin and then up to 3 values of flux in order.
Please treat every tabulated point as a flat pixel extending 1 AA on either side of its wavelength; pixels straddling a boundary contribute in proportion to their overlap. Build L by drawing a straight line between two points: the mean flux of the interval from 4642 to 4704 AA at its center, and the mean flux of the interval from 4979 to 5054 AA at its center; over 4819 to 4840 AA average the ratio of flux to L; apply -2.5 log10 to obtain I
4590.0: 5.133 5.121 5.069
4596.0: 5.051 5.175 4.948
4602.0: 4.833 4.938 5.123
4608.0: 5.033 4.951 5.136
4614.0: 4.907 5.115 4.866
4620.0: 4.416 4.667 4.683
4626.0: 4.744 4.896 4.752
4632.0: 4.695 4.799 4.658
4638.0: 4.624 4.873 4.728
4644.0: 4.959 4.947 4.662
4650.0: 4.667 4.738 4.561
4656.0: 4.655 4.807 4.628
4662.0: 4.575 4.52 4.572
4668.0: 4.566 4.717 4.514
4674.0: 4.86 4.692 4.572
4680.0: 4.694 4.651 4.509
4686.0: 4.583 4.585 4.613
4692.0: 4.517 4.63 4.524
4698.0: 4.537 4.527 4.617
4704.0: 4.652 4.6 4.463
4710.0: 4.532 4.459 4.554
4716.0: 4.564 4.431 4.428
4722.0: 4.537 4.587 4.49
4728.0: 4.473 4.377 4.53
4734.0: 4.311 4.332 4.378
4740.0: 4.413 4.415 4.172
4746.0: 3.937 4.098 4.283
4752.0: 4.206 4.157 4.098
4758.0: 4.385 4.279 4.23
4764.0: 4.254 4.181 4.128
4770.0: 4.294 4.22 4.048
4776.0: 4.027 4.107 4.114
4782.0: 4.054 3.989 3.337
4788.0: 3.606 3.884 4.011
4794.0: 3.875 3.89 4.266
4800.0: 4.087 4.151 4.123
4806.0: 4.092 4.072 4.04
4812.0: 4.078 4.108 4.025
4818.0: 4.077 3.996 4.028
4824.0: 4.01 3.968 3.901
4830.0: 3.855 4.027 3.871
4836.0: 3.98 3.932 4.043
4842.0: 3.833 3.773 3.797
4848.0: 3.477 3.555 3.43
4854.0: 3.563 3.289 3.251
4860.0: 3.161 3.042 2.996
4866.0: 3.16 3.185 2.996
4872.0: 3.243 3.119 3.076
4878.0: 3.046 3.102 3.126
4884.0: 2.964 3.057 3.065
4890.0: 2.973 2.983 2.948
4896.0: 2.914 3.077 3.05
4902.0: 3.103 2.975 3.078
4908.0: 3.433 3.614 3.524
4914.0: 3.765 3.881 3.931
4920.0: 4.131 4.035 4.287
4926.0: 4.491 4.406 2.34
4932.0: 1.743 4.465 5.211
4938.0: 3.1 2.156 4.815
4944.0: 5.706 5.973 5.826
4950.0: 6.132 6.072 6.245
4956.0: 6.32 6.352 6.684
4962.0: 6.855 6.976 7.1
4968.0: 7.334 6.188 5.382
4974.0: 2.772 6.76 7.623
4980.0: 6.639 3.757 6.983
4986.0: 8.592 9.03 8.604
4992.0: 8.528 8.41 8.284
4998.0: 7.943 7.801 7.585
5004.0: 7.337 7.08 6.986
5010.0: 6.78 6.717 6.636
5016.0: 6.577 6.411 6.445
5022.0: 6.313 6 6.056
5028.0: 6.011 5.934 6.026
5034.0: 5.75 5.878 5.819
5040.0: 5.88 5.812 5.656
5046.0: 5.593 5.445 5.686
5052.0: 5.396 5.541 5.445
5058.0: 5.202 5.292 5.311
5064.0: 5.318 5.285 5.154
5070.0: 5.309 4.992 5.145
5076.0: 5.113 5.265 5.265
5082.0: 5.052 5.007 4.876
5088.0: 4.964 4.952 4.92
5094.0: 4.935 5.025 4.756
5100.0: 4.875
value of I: 0.37 mag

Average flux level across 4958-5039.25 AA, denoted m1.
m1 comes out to 6.76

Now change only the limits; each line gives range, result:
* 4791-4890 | 3.64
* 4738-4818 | 4.1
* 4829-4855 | 3.78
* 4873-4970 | 4.24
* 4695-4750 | 4.44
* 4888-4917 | 3.23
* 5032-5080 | 5.46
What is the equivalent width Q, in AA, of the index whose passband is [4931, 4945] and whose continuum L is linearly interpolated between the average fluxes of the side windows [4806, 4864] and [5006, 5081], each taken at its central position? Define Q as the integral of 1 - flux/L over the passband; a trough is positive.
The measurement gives 2.62 AA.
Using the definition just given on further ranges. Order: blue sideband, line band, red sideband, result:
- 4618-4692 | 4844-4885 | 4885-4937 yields 5.1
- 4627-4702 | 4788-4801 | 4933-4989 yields 3.1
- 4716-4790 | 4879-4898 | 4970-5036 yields 8.8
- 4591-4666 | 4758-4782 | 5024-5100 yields 4.0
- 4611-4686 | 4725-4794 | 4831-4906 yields -2.8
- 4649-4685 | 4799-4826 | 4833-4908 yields -2.9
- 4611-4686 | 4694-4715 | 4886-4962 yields 0.2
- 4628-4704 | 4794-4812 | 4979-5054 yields 4.5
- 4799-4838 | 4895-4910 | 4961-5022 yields 6.4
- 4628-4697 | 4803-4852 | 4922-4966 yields 9.7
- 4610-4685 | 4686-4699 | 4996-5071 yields 0.8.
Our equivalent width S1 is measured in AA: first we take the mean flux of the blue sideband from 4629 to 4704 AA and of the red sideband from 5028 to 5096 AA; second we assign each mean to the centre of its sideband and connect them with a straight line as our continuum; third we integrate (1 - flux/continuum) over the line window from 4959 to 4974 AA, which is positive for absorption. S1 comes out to -3.4 AA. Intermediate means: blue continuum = 4.66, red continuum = 5.37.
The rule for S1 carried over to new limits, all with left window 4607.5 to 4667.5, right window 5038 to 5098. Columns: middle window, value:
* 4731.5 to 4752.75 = 2.64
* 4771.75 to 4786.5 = 2.78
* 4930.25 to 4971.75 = -2.96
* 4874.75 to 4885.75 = 4.32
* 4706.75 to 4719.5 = 0.91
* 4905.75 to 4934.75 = 8.03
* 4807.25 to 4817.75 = 1.90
